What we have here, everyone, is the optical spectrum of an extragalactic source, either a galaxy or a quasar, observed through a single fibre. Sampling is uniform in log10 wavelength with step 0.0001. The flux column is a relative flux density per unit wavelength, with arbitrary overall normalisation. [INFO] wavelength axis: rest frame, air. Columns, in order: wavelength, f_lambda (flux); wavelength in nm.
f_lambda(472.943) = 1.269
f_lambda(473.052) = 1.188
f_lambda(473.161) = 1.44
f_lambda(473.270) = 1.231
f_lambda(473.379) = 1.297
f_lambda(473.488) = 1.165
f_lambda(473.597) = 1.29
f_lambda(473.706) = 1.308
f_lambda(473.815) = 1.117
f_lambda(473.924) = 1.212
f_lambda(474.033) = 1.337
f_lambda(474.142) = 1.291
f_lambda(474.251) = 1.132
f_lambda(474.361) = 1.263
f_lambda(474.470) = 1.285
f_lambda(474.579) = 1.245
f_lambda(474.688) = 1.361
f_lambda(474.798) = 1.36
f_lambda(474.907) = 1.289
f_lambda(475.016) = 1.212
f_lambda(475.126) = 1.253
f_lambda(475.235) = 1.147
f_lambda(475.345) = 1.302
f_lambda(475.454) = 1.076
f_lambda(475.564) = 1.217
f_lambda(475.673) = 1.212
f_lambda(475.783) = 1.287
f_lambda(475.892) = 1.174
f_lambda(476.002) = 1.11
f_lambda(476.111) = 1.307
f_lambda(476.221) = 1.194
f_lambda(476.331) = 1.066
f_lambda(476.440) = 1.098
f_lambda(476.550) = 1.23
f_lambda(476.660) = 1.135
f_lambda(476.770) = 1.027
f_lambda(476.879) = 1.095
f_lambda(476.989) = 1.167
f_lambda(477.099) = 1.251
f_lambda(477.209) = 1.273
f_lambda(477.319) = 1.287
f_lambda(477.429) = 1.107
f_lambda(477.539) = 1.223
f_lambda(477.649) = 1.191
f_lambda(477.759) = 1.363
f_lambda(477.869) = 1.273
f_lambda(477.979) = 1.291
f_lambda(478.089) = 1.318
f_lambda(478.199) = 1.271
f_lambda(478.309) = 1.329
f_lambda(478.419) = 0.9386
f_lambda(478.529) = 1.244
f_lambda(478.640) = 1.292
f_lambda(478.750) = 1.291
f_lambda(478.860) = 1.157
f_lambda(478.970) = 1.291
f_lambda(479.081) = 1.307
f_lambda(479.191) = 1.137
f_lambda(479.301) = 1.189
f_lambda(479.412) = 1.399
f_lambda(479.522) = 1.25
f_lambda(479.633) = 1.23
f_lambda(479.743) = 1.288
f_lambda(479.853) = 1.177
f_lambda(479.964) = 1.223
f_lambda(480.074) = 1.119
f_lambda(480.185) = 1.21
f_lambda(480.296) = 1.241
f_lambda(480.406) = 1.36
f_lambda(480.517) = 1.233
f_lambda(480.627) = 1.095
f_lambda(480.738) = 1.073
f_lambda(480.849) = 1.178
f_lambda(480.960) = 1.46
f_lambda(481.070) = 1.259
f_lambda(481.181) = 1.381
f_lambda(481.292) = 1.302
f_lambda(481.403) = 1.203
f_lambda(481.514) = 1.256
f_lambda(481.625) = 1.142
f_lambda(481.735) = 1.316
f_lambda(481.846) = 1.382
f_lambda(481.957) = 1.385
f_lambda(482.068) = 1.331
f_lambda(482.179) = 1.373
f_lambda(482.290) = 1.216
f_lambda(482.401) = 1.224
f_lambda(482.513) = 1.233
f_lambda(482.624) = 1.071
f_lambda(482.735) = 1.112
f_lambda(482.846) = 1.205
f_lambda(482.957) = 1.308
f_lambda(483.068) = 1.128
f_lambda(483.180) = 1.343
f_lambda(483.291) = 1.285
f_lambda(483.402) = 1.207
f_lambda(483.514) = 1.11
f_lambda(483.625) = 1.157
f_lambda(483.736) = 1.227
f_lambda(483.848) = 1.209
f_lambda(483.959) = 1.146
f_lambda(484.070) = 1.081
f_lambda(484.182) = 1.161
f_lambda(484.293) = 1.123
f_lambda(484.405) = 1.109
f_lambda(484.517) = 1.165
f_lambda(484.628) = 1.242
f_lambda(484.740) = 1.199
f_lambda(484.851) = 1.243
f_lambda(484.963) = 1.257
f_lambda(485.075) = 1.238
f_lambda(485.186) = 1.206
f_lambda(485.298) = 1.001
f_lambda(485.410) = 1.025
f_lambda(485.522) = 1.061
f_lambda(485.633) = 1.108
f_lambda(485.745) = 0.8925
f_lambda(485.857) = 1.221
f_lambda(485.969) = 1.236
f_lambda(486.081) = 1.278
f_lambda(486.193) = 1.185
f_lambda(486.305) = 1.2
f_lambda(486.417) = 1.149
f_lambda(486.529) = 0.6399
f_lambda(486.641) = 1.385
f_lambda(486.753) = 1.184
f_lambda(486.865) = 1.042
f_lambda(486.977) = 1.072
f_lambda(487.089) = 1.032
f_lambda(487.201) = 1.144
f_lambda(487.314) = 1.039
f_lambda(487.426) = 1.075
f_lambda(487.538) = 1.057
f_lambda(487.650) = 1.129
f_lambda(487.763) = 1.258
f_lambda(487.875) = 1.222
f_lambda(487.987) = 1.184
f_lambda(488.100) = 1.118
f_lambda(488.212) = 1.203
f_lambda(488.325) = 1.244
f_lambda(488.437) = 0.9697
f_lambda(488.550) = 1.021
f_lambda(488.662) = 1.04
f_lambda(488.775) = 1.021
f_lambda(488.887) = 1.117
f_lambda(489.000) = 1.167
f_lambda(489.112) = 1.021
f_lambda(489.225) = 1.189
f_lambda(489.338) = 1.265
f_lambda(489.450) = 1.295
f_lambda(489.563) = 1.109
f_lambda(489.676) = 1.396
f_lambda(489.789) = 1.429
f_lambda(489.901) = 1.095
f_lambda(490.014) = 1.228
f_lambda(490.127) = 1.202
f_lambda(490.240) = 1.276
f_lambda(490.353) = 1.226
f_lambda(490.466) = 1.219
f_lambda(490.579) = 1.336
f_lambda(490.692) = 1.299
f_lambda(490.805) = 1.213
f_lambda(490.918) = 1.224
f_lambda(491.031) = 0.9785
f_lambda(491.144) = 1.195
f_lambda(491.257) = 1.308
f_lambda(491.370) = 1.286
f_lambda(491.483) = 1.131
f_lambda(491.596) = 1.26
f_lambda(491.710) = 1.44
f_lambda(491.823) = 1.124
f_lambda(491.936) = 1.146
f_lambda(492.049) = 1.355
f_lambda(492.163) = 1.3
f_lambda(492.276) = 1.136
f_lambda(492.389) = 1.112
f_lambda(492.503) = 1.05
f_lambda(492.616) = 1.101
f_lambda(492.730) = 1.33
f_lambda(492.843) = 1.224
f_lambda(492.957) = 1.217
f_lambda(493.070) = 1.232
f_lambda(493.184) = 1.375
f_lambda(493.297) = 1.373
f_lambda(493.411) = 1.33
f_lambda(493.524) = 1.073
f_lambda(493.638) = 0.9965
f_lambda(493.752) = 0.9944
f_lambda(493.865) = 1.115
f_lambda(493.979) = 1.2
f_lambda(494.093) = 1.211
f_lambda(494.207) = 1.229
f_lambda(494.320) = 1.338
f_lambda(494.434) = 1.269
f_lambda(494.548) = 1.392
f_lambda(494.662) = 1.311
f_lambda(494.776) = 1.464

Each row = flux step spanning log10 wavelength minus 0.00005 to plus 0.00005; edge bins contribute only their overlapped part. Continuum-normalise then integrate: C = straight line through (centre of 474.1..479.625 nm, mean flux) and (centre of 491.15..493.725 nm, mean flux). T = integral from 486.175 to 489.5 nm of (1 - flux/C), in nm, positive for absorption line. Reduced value 0.27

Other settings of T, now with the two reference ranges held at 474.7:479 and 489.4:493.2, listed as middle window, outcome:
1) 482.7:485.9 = 0.15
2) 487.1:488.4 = 0.09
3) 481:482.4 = -0.09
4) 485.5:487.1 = 0.14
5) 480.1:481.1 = -0.01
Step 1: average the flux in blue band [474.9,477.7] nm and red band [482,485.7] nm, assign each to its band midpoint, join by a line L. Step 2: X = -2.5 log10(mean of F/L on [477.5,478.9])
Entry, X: -0.05 mag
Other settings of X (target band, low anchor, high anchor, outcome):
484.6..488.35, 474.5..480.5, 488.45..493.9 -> 0.06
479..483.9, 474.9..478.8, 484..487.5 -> -0.07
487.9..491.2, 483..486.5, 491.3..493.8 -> 0.01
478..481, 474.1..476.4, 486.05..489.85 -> -0.03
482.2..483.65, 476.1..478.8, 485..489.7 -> -0.04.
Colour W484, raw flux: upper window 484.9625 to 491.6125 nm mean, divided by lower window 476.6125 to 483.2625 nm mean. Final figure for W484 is 0.94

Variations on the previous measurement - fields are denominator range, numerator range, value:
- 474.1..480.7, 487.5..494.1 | 0.98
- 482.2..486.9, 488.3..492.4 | 1.03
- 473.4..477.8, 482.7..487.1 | 0.95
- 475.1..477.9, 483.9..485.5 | 0.97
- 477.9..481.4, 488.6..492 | 0.97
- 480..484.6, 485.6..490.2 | 0.94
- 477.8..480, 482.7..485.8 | 0.93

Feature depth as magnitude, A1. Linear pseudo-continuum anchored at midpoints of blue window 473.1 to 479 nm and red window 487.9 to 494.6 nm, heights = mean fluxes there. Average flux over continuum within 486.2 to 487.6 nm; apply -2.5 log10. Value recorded 0.114 mag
